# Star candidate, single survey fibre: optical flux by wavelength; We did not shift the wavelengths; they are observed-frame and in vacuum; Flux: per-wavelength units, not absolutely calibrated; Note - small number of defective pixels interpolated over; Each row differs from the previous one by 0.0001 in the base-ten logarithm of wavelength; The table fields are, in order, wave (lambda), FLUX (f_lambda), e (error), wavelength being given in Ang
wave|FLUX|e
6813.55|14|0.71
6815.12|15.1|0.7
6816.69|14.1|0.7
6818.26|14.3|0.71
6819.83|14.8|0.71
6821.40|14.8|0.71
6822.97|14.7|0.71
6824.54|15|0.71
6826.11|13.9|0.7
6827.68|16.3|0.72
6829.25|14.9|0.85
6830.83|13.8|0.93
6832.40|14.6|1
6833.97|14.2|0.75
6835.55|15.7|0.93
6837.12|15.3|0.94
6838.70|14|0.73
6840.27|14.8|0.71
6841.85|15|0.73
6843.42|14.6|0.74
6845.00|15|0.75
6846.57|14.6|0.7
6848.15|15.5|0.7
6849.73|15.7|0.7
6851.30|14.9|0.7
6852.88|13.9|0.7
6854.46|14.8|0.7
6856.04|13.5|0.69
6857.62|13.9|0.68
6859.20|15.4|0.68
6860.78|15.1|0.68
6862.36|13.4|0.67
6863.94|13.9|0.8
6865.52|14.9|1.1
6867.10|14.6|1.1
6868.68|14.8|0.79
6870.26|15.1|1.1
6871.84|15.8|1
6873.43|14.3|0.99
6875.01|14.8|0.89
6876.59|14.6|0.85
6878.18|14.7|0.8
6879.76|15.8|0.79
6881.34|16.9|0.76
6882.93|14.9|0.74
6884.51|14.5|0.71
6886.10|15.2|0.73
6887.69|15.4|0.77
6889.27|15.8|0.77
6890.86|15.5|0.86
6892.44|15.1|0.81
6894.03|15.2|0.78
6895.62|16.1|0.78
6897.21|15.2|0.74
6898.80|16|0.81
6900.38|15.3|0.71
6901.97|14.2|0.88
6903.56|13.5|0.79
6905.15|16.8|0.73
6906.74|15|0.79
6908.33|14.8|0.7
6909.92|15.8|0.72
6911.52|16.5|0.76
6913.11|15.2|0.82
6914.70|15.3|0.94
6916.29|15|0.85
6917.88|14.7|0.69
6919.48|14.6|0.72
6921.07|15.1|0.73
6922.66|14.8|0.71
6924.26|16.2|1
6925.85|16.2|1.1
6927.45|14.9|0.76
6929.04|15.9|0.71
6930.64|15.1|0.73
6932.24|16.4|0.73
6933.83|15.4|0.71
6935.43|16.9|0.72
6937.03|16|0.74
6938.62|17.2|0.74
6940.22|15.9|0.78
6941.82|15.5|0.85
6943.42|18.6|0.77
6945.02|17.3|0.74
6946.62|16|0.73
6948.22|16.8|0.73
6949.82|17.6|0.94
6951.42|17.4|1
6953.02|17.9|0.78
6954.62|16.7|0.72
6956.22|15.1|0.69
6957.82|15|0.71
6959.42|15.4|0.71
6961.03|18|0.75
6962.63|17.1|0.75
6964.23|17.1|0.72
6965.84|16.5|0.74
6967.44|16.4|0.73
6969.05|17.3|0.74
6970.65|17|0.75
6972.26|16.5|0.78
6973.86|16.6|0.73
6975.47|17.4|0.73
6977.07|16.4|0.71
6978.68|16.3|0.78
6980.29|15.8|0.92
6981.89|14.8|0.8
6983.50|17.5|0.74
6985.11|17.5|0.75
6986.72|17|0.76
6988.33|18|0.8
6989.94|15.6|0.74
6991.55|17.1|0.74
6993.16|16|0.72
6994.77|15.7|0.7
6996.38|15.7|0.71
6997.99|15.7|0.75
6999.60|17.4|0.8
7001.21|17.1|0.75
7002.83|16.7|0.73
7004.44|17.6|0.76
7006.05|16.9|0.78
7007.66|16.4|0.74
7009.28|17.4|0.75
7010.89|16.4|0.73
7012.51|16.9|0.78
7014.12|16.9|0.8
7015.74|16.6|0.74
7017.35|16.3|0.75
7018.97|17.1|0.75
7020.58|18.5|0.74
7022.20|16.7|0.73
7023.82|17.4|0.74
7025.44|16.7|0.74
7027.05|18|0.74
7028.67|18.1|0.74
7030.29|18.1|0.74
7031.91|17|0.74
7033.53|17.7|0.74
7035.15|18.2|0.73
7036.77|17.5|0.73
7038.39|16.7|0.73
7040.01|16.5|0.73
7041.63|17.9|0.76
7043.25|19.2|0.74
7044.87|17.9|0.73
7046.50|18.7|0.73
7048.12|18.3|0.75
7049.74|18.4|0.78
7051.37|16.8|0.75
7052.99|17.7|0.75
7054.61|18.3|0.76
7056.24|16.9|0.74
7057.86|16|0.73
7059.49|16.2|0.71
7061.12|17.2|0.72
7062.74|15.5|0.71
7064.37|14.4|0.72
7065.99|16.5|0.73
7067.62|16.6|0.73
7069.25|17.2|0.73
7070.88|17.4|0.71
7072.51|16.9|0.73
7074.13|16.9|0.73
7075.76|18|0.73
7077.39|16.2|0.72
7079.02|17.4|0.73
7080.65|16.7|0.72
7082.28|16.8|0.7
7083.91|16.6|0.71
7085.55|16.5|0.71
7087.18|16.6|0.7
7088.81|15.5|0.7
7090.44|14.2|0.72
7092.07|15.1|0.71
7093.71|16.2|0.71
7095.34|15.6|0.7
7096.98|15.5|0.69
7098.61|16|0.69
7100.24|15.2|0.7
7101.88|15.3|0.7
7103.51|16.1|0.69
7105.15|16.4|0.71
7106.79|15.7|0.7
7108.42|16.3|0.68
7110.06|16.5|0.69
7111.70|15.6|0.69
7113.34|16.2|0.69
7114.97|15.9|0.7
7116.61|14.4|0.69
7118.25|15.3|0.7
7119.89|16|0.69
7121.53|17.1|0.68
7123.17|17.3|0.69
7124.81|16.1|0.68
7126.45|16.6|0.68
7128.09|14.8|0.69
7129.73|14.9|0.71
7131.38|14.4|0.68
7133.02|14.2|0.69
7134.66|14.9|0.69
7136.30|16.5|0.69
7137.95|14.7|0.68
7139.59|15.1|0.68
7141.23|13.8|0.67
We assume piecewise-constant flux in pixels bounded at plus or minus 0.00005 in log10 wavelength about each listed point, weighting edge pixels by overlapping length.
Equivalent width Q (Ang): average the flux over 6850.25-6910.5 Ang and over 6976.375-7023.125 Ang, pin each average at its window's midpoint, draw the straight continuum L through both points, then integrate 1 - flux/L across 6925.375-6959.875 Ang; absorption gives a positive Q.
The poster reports -1.00 Ang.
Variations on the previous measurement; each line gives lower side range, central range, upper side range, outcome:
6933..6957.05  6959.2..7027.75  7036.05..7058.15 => 1.47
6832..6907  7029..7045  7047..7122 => -1.62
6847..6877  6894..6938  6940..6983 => 0.81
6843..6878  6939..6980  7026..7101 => -2.47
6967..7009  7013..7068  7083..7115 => -3.33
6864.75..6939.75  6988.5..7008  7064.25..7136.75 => -1.07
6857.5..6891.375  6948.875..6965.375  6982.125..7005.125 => -0.56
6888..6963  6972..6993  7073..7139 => -1.00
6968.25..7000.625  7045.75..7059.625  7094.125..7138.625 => -1.22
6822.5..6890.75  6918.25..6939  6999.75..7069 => 0.14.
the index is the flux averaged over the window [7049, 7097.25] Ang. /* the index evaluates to 16.5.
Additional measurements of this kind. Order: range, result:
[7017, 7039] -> 17.5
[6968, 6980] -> 16.7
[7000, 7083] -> 17.2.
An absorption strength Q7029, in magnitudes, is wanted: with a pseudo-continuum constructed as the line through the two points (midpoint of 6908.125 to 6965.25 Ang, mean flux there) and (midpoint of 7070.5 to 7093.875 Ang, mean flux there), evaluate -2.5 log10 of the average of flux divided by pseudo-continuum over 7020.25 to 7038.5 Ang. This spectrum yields -0.08 mag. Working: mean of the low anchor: 16.1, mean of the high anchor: 16.5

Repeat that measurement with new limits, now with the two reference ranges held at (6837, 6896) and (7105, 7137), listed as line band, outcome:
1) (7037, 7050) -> -0.16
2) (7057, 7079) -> -0.07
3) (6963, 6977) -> -0.11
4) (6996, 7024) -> -0.10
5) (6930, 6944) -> -0.08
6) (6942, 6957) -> -0.12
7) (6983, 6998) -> -0.09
